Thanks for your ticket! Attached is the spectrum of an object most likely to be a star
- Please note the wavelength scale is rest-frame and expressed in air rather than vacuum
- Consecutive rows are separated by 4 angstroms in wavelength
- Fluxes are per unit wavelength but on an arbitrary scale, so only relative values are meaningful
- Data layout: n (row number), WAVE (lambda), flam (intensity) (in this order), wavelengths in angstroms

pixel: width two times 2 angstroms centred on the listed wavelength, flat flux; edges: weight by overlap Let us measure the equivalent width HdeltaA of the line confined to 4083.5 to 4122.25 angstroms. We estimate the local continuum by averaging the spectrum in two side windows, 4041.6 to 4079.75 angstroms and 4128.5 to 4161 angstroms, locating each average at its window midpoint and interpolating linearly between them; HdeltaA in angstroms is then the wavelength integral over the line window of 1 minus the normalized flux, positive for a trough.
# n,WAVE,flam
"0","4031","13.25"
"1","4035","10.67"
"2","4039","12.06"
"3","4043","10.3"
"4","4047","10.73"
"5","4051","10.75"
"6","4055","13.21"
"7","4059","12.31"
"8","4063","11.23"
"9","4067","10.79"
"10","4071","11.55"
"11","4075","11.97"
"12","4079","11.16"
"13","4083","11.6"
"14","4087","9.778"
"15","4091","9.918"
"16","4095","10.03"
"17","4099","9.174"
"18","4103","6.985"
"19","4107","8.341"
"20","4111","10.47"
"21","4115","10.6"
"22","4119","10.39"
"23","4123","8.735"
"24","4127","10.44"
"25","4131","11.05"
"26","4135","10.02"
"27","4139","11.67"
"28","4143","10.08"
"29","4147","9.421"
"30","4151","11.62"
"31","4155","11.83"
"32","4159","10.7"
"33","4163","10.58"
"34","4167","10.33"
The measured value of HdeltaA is 5.34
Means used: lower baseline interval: 11.4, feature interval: 9.58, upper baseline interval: 10.8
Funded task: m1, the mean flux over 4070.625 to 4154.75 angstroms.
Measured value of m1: 10.2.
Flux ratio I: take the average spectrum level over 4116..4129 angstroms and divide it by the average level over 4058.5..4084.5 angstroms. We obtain 0.9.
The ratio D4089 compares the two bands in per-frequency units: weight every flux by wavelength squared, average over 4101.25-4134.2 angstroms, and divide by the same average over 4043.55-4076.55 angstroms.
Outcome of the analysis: 0.86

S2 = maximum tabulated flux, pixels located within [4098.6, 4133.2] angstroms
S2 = 11.05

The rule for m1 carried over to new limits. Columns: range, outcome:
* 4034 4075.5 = 11.4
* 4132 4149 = 10.3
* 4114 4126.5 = 9.92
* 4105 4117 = 9.8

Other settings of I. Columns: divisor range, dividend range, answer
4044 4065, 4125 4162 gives 0.93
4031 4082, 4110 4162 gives 0.92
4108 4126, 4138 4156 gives 1.09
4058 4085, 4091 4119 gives 0.82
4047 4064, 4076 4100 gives 0.88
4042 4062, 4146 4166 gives 0.95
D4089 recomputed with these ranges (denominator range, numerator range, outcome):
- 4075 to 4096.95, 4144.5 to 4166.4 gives 1.05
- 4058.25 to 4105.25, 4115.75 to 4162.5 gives 1.04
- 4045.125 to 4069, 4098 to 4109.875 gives 0.73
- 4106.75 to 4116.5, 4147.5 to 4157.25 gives 1.15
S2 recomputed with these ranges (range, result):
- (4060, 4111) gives 11.97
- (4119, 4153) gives 11.67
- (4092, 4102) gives 10.03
